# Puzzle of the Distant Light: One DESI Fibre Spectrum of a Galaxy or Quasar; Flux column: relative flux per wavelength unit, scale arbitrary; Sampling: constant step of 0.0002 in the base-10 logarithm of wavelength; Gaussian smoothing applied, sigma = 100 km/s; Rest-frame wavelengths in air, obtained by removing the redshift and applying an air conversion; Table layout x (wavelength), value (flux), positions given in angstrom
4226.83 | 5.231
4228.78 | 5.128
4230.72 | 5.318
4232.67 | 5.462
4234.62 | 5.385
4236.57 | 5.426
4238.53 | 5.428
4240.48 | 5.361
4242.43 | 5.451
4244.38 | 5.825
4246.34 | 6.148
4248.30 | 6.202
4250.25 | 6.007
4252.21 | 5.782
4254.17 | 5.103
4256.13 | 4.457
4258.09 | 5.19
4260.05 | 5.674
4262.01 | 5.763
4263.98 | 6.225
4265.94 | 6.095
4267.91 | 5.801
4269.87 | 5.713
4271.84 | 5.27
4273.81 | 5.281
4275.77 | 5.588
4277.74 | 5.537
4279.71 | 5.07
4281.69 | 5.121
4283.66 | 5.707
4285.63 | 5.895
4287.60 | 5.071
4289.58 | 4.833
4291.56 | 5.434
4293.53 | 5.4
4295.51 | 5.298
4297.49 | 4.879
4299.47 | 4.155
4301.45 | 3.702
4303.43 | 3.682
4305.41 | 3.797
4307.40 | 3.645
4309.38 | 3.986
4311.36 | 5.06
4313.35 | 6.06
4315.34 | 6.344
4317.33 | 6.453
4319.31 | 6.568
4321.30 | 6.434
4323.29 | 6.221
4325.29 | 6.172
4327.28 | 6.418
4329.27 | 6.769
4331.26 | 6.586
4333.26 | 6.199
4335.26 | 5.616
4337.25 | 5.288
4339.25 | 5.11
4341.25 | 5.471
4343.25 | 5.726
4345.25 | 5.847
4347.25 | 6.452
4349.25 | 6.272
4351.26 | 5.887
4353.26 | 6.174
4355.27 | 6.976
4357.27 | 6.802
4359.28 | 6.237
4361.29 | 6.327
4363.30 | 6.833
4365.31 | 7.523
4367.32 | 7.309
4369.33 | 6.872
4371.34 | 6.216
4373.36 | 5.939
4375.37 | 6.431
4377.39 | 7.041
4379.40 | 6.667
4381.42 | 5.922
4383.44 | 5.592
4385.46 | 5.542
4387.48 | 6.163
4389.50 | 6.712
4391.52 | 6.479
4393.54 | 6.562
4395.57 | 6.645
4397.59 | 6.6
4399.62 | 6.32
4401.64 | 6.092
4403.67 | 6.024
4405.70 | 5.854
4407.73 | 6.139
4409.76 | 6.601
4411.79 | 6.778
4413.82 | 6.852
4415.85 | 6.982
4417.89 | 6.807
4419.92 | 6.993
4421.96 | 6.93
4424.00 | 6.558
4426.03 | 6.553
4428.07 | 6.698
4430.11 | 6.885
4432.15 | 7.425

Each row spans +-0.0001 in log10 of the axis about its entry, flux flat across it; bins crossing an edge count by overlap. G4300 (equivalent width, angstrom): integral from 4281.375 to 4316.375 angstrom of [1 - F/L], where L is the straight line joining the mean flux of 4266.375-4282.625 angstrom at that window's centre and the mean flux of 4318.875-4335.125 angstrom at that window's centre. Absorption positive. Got 5.8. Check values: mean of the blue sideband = 5.44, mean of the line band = 4.89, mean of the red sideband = 6.37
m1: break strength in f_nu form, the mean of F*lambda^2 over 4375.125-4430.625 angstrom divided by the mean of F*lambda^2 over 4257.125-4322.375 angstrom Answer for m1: 1.29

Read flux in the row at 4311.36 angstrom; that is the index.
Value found 5.06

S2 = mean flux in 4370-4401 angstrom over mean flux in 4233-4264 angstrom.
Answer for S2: 1.1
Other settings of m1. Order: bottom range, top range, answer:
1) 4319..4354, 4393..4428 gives 1.12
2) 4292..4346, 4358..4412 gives 1.22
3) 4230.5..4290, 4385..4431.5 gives 1.26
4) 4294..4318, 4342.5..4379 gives 1.40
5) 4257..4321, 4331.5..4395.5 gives 1.23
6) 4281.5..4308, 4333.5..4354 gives 1.25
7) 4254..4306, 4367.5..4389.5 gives 1.27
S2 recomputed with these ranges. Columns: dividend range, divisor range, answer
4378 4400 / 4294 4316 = 1.37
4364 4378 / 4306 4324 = 1.21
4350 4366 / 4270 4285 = 1.22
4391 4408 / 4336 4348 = 1.12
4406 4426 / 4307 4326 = 1.16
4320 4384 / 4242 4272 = 1.11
